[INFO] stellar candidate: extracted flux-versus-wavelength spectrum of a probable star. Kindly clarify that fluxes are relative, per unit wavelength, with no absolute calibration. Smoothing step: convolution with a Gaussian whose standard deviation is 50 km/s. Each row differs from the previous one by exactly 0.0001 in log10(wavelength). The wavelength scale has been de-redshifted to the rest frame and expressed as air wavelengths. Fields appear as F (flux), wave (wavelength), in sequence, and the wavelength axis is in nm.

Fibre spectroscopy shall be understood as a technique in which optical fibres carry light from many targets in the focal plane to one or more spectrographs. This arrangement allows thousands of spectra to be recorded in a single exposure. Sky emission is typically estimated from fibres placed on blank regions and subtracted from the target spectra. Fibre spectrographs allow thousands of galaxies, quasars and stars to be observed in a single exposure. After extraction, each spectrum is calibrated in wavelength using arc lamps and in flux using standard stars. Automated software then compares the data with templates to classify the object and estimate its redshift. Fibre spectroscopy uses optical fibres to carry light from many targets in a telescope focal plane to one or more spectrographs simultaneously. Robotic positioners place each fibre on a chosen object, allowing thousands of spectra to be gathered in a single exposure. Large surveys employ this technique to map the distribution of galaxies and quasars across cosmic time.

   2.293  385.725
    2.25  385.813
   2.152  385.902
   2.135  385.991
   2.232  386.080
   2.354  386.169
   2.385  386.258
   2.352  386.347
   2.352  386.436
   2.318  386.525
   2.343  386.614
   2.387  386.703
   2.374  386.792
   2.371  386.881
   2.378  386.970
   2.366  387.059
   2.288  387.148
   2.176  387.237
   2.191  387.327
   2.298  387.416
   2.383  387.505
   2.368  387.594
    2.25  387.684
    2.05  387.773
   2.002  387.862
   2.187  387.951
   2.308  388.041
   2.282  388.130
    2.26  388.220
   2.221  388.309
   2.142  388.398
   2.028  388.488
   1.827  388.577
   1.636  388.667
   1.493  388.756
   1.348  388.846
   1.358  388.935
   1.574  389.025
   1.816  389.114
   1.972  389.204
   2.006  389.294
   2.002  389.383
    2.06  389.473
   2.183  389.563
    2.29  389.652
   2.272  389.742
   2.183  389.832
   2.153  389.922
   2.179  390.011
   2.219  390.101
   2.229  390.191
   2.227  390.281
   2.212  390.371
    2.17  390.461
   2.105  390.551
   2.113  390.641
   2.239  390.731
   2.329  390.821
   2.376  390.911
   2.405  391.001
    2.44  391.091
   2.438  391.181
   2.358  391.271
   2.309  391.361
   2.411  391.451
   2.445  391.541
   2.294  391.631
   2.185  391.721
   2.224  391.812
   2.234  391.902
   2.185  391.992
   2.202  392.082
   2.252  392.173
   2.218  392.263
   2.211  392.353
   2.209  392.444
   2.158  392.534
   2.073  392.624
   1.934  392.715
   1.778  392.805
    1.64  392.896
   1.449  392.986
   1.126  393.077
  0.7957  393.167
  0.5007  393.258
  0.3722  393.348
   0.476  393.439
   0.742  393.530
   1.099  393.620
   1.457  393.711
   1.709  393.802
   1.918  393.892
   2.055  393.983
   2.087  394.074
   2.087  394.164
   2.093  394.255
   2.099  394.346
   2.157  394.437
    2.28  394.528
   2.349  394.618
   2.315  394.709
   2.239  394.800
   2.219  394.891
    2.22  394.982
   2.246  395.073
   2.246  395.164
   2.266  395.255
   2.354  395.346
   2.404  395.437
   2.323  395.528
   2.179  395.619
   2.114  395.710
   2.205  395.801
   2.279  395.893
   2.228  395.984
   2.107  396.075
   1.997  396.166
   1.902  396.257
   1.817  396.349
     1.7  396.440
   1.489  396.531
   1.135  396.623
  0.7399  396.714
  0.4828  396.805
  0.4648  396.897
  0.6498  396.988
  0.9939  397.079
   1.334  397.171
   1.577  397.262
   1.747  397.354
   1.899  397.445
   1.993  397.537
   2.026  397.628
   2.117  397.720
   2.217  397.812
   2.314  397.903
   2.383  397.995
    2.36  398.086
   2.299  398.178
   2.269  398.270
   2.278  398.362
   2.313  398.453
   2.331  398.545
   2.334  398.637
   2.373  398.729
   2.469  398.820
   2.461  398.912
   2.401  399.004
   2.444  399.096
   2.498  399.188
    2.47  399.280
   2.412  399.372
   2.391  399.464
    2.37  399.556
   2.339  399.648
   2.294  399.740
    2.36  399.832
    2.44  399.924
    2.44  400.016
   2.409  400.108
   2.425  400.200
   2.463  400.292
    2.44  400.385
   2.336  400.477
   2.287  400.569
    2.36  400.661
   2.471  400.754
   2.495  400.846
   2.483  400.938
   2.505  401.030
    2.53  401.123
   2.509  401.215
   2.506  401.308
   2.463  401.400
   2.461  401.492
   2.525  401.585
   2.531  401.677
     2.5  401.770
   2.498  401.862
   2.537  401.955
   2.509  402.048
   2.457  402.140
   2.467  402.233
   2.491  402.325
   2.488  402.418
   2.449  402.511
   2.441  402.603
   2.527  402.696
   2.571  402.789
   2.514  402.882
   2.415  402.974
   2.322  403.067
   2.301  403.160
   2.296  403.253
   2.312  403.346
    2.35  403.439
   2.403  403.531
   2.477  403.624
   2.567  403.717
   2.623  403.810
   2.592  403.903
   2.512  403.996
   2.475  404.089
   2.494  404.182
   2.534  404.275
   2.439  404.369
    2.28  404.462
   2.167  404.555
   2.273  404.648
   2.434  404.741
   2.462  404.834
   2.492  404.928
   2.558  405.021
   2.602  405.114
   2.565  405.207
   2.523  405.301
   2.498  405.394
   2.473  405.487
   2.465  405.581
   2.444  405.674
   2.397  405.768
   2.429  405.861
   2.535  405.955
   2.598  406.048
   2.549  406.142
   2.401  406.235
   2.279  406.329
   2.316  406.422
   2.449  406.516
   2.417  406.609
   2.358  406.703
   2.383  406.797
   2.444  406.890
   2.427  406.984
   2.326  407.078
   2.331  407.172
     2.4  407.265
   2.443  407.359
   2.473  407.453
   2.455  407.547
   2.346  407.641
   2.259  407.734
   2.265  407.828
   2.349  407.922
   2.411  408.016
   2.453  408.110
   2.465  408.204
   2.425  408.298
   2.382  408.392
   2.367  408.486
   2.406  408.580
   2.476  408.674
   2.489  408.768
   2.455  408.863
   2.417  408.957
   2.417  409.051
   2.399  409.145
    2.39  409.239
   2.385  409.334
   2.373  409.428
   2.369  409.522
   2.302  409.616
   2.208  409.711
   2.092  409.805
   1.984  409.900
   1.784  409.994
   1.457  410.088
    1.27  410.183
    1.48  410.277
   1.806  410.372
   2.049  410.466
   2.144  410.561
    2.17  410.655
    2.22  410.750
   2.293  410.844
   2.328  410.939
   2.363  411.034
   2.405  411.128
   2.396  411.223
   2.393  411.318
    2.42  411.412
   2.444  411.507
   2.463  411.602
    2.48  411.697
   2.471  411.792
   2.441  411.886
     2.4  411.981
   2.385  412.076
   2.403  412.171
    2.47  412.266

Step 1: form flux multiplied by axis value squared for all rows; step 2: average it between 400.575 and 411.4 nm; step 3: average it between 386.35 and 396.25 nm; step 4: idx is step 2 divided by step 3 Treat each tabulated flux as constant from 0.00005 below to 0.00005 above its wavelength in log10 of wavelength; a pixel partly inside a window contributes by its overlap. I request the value 1.24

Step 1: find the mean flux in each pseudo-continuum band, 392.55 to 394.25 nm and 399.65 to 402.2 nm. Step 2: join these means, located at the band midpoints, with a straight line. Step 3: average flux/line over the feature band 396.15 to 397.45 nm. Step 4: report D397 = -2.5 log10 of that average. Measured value 0.41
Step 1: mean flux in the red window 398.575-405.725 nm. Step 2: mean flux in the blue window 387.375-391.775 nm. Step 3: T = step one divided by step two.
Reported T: 1.1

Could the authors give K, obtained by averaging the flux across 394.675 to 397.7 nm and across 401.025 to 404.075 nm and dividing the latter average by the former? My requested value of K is 1.36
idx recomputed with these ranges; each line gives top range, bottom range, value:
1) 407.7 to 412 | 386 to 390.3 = 1.18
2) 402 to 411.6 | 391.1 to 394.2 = 1.39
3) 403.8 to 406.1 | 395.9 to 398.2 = 1.53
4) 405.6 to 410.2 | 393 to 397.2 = 1.47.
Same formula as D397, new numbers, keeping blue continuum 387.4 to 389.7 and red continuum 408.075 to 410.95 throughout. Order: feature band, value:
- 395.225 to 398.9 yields 0.09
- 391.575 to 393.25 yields 0.07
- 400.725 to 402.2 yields -0.18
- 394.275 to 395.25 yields -0.08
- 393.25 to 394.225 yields 0.45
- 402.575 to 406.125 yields -0.14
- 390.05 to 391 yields -0.10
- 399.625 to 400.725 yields -0.13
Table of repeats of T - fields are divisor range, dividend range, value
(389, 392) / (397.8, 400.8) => 1.08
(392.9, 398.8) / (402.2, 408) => 1.34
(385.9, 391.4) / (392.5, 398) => 0.81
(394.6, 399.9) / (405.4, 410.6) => 1.13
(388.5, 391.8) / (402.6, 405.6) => 1.16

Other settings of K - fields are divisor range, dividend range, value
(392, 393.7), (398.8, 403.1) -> 1.61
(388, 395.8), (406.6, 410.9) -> 1.13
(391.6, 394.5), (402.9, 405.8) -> 1.40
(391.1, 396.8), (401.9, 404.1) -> 1.28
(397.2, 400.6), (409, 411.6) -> 0.95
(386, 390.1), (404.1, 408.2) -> 1.14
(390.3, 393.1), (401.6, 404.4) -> 1.14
